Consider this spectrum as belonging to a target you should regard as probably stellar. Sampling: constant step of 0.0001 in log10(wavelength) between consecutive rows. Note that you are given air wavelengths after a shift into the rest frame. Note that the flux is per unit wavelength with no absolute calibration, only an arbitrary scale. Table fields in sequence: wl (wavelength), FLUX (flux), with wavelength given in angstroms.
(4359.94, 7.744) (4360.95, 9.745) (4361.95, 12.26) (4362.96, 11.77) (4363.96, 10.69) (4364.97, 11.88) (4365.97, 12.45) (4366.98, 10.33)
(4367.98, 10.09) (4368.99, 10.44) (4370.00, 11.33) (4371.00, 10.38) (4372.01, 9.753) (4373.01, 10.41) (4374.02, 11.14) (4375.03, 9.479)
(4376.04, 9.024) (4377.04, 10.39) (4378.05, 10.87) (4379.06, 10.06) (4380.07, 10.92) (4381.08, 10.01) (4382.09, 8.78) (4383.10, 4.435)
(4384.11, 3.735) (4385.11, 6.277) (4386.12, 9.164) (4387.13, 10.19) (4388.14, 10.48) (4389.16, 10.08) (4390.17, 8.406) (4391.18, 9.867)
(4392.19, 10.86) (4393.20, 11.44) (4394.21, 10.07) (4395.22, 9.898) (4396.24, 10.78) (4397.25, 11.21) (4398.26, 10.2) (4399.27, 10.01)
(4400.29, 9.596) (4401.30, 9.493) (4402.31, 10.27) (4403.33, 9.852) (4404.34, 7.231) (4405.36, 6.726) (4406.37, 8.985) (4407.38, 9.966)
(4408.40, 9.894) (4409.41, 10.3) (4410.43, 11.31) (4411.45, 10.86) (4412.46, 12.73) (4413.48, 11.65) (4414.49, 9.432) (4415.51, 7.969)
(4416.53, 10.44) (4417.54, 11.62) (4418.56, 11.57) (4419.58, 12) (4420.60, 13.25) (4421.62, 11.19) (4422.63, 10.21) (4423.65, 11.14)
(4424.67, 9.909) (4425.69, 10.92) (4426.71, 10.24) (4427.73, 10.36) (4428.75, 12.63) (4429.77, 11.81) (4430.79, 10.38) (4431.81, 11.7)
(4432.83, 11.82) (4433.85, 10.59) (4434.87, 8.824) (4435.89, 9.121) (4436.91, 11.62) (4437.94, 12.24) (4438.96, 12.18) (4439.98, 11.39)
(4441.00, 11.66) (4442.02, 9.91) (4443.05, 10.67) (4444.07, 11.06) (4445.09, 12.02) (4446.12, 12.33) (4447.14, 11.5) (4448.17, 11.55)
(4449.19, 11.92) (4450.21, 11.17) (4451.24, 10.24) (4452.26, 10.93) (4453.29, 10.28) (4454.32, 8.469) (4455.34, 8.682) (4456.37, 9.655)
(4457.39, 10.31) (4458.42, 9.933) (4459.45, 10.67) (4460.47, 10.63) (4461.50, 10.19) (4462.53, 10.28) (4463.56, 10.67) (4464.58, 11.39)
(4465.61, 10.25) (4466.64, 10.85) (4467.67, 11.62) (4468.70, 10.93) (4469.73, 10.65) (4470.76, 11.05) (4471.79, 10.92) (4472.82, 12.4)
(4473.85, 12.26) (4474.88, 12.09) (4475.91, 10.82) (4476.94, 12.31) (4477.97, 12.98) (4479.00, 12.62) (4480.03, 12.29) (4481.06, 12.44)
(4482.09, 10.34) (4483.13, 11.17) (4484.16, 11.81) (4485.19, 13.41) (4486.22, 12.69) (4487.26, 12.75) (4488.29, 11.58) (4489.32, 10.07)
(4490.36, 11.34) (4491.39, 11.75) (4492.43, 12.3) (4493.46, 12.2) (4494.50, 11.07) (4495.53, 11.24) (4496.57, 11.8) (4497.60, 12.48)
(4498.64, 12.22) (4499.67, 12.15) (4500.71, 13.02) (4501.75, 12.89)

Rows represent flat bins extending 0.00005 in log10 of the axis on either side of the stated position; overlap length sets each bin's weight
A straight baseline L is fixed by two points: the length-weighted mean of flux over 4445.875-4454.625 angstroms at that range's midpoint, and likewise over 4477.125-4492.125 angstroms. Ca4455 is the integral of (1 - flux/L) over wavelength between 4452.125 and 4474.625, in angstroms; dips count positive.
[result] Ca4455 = 1.5 angstroms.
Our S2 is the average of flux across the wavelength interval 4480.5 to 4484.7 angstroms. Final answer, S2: 11.5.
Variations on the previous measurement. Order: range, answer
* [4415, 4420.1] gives 10.7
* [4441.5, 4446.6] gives 11.2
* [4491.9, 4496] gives 11.7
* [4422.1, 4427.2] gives 10.5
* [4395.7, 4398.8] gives 10.7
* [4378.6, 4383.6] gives 8.83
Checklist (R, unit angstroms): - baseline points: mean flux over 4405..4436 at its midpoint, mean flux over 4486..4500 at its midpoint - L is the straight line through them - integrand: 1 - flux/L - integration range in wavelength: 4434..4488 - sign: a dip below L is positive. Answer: 0.7 angstroms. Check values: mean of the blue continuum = 10.7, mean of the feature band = 11.2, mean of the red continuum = 11.8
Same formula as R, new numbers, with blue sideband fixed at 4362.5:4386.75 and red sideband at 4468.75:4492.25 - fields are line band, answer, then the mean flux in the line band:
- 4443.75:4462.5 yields 1.05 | 10.6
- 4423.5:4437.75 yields 0.02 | 10.8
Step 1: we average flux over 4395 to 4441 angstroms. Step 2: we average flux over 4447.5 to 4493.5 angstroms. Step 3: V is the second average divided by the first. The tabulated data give 1.1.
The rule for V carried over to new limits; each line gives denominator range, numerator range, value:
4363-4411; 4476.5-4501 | 1.23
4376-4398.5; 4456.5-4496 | 1.21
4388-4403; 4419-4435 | 1.09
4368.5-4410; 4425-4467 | 1.13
